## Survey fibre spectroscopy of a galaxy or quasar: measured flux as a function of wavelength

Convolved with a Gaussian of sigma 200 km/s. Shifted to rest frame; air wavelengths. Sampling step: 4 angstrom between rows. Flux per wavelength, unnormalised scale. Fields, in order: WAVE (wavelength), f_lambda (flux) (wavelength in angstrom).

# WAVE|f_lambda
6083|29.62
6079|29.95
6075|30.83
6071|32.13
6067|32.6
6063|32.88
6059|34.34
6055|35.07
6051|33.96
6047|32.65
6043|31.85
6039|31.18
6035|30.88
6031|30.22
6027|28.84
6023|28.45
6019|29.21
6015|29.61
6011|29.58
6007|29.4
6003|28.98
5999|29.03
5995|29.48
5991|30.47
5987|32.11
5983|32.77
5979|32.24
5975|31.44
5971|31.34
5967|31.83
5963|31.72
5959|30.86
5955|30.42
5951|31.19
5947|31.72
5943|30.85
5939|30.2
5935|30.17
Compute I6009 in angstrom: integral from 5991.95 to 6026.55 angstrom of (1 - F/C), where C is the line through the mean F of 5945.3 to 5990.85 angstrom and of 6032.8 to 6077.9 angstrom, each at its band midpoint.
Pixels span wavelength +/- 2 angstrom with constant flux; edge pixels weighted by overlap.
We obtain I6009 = 3.0 angstrom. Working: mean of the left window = 31.6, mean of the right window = 32.5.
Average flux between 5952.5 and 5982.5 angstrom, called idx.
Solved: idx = 31.5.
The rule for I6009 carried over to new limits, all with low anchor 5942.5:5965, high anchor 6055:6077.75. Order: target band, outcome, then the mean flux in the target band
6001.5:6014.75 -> 1.0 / 29.4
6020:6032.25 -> 1.2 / 29.1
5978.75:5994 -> -0.1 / 31.7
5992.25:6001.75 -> 0.7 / 29.3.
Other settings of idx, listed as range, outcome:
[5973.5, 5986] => 32.2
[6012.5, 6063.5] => 31.4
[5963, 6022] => 30.5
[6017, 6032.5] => 29.1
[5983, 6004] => 30.3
